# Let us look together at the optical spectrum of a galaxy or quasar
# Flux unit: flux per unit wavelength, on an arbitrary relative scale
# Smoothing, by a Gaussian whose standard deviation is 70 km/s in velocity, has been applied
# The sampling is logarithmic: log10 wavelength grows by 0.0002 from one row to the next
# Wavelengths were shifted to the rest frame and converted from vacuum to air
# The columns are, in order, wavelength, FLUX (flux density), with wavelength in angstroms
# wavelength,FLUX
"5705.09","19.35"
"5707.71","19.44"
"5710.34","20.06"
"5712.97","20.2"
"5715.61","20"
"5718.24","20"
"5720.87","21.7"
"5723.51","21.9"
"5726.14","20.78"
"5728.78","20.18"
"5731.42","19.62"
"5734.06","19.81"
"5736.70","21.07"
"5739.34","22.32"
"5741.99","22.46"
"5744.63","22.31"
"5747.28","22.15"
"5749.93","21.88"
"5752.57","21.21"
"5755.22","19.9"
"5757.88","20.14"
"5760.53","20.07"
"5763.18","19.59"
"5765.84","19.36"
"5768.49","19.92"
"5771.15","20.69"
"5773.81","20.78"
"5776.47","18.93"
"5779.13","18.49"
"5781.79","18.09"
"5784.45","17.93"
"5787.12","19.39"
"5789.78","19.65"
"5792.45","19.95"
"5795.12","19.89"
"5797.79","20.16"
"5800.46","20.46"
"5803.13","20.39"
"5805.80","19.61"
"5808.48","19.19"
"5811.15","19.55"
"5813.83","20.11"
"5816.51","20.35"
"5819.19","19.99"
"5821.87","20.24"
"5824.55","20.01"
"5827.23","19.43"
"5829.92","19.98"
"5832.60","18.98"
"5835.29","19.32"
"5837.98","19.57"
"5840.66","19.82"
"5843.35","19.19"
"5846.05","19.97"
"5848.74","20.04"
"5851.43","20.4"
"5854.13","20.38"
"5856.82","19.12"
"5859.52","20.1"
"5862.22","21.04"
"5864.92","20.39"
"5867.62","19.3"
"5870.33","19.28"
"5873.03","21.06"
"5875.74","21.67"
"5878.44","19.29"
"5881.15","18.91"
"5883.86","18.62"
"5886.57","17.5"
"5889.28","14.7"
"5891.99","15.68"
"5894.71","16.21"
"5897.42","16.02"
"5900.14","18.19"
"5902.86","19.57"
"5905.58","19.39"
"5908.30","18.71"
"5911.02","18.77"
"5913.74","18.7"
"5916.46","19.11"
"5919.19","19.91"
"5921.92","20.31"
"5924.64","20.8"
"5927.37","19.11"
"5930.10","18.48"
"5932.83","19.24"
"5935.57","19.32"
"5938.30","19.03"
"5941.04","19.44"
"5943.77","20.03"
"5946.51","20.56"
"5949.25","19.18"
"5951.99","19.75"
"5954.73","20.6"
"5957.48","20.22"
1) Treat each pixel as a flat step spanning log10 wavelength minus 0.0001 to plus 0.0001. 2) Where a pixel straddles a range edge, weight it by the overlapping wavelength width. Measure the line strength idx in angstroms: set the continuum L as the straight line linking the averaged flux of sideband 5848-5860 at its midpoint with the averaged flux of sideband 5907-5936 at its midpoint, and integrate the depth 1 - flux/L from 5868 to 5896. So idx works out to 2.0 angstroms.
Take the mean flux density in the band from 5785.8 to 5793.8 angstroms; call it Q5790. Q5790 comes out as 19.7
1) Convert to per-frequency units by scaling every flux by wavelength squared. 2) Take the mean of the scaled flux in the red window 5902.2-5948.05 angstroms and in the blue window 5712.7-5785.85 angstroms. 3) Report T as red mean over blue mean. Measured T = 1.0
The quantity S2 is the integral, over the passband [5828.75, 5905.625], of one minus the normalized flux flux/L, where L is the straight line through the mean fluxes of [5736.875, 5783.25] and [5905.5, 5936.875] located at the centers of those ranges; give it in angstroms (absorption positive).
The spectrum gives 2.5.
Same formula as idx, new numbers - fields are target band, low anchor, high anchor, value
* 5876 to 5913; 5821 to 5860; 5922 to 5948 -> 3.24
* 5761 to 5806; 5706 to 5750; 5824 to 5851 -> 1.44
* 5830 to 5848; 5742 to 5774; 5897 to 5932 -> 0.32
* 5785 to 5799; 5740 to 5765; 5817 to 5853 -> 0.52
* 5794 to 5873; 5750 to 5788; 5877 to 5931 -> -3.39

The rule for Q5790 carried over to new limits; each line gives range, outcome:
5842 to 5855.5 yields 20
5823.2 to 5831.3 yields 19.8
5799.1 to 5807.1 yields 20.2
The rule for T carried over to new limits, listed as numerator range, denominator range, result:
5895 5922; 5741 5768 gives 0.95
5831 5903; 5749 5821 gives 0.99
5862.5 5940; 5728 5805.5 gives 0.98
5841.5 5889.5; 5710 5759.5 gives 0.98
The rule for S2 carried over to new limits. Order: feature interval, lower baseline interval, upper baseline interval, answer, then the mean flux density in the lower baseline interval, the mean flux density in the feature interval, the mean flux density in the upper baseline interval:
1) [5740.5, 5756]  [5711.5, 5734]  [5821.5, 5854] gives -1.1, 20.5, 21.7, 19.8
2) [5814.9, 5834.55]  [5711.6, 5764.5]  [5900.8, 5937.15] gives 0.3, 20.9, 19.8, 19.3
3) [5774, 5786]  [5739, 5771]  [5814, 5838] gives 1.1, 20.9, 18.6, 19.8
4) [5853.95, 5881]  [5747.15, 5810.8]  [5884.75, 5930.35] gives -1.9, 19.9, 20.1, 18.3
